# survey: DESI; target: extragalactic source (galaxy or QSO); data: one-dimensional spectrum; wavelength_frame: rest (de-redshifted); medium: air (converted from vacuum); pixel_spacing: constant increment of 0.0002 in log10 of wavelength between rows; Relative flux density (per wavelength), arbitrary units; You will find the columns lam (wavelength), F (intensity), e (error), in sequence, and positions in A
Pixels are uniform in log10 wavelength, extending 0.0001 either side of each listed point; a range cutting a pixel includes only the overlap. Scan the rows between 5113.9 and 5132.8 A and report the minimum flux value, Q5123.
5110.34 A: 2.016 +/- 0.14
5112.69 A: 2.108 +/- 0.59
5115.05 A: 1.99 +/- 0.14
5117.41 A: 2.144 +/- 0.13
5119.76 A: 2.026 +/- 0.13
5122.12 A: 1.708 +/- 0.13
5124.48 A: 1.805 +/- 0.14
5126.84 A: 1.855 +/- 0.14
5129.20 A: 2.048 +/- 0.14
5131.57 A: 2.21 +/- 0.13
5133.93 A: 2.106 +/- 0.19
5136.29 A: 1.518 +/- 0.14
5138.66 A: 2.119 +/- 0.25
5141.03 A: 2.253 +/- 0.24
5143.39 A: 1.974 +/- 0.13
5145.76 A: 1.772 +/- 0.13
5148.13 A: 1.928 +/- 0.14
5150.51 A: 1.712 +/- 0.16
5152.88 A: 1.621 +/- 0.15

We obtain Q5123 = 1.708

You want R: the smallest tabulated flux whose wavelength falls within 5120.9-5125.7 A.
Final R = 1.708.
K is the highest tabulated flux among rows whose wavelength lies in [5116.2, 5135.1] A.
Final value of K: 2.21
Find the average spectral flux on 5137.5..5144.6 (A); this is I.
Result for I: 2.12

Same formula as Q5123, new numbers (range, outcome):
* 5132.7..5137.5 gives 1.518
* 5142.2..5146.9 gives 1.772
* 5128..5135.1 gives 2.048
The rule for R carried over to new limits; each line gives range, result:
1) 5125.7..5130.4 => 1.855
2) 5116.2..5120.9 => 2.026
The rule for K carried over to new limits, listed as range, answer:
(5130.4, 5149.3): 2.253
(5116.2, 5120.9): 2.144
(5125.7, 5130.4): 2.048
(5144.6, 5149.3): 1.928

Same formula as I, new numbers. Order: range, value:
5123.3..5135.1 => 2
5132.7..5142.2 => 2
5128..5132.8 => 2.13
